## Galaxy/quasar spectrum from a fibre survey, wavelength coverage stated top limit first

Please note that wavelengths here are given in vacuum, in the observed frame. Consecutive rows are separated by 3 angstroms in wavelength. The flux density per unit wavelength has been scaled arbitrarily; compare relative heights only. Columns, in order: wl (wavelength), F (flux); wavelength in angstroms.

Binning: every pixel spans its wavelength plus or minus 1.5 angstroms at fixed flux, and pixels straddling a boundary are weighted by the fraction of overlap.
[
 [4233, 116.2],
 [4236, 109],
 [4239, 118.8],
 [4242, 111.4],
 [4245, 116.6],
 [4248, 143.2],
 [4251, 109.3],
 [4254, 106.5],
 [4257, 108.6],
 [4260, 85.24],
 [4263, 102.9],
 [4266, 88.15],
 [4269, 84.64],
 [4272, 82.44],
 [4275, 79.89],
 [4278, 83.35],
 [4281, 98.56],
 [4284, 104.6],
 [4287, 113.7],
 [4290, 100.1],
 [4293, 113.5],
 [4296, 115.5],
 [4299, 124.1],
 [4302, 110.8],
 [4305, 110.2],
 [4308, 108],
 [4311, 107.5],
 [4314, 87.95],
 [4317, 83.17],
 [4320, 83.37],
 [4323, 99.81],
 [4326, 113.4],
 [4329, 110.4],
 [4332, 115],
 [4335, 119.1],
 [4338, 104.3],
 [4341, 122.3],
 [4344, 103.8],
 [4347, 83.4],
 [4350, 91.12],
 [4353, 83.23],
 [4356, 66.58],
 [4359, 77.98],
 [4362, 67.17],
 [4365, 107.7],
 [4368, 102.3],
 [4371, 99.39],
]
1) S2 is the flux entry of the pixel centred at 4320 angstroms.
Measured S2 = 83.37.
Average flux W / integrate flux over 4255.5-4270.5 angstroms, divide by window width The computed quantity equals 93.9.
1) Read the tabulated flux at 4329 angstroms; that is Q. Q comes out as 110.4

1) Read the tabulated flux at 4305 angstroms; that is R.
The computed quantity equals 110.2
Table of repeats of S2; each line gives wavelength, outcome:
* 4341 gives 122.3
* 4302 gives 110.8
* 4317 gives 83.17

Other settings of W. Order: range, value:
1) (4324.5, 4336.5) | 114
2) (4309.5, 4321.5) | 90.5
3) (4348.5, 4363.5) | 77.2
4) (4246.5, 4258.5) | 117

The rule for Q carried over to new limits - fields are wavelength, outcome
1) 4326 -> 113.4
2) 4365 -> 107.7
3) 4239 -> 118.8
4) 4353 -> 83.23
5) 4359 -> 77.98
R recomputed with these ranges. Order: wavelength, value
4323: 99.81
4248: 143.2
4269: 84.64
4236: 109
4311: 107.5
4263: 102.9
